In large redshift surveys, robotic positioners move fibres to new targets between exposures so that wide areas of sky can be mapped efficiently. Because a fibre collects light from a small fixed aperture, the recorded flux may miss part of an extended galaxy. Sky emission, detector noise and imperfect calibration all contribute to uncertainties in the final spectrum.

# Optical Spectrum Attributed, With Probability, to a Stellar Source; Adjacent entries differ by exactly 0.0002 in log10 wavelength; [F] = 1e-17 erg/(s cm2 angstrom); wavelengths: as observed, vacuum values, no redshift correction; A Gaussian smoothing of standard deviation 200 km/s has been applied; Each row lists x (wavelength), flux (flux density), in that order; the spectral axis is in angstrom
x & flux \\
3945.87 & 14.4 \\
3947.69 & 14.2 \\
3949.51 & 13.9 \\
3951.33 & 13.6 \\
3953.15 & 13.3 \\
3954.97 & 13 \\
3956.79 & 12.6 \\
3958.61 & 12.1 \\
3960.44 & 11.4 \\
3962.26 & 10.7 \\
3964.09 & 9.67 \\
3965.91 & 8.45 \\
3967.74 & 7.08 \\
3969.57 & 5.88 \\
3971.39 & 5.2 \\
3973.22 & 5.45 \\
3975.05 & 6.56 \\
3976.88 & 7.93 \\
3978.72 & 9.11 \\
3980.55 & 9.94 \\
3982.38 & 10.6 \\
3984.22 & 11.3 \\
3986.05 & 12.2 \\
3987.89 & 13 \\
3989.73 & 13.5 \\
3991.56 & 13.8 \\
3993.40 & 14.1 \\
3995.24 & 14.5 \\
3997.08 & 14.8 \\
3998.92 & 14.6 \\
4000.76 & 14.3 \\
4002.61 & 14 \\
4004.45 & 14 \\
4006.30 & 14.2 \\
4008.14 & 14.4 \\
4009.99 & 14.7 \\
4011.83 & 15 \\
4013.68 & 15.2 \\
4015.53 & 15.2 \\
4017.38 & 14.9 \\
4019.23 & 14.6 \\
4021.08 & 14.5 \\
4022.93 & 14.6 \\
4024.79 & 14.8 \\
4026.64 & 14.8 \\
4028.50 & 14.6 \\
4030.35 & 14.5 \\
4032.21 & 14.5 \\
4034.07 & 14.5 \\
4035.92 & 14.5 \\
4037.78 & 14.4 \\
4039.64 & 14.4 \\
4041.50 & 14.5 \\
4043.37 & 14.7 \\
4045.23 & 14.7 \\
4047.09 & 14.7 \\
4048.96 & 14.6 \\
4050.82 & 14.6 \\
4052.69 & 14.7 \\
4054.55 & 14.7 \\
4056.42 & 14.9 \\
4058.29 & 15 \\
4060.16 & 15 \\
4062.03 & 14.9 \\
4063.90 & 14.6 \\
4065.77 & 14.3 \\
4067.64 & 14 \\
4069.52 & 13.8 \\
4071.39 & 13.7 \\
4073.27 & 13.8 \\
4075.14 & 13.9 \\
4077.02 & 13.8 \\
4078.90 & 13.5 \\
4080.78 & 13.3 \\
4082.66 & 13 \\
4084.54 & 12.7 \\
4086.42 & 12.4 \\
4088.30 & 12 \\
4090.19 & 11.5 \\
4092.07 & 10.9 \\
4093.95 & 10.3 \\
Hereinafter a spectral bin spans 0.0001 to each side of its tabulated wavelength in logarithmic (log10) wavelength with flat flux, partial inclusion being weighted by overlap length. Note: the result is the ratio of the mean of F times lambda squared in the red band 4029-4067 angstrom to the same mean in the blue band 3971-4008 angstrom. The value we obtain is 1.3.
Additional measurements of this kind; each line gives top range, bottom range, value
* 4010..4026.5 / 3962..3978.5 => 2.06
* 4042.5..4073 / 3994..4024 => 1.02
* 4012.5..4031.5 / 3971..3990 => 1.58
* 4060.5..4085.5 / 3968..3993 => 1.50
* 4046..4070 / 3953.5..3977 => 1.69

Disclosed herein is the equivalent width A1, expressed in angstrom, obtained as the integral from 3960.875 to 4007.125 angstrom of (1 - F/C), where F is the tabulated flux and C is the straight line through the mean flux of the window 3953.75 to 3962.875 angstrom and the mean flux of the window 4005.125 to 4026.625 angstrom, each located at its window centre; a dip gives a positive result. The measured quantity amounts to 8.2 angstrom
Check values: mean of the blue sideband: 12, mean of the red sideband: 14.7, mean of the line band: 11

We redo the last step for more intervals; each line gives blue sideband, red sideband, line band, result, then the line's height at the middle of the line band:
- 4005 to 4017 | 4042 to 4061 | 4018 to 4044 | 0.33 angstrom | 14.8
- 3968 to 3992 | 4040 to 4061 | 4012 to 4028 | -3.10 angstrom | 12.4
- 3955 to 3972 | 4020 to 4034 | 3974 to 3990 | 1.09 angstrom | 11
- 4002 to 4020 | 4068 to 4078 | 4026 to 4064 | -1.29 angstrom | 14.2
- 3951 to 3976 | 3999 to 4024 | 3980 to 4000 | -1.03 angstrom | 12.3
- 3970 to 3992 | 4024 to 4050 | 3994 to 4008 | -3.55 angstrom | 11.5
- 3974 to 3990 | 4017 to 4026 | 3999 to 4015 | -1.77 angstrom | 13.1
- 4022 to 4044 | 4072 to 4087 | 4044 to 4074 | -1.37 angstrom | 13.9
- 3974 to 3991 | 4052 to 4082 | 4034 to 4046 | -1.38 angstrom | 13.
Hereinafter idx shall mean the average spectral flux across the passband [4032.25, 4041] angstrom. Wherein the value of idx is 14.5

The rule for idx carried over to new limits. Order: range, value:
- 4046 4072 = 14.5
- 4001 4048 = 14.6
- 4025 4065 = 14.7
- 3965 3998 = 10.2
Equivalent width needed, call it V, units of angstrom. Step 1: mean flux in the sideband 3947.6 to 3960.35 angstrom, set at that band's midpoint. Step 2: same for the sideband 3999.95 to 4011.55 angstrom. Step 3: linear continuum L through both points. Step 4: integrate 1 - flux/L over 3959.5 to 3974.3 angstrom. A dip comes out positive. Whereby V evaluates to 6.0 angstrom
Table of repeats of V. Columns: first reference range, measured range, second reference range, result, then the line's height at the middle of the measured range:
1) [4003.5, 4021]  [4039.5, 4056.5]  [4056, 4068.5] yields 0.0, 14.7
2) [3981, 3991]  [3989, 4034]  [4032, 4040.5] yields -4.2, 13.3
